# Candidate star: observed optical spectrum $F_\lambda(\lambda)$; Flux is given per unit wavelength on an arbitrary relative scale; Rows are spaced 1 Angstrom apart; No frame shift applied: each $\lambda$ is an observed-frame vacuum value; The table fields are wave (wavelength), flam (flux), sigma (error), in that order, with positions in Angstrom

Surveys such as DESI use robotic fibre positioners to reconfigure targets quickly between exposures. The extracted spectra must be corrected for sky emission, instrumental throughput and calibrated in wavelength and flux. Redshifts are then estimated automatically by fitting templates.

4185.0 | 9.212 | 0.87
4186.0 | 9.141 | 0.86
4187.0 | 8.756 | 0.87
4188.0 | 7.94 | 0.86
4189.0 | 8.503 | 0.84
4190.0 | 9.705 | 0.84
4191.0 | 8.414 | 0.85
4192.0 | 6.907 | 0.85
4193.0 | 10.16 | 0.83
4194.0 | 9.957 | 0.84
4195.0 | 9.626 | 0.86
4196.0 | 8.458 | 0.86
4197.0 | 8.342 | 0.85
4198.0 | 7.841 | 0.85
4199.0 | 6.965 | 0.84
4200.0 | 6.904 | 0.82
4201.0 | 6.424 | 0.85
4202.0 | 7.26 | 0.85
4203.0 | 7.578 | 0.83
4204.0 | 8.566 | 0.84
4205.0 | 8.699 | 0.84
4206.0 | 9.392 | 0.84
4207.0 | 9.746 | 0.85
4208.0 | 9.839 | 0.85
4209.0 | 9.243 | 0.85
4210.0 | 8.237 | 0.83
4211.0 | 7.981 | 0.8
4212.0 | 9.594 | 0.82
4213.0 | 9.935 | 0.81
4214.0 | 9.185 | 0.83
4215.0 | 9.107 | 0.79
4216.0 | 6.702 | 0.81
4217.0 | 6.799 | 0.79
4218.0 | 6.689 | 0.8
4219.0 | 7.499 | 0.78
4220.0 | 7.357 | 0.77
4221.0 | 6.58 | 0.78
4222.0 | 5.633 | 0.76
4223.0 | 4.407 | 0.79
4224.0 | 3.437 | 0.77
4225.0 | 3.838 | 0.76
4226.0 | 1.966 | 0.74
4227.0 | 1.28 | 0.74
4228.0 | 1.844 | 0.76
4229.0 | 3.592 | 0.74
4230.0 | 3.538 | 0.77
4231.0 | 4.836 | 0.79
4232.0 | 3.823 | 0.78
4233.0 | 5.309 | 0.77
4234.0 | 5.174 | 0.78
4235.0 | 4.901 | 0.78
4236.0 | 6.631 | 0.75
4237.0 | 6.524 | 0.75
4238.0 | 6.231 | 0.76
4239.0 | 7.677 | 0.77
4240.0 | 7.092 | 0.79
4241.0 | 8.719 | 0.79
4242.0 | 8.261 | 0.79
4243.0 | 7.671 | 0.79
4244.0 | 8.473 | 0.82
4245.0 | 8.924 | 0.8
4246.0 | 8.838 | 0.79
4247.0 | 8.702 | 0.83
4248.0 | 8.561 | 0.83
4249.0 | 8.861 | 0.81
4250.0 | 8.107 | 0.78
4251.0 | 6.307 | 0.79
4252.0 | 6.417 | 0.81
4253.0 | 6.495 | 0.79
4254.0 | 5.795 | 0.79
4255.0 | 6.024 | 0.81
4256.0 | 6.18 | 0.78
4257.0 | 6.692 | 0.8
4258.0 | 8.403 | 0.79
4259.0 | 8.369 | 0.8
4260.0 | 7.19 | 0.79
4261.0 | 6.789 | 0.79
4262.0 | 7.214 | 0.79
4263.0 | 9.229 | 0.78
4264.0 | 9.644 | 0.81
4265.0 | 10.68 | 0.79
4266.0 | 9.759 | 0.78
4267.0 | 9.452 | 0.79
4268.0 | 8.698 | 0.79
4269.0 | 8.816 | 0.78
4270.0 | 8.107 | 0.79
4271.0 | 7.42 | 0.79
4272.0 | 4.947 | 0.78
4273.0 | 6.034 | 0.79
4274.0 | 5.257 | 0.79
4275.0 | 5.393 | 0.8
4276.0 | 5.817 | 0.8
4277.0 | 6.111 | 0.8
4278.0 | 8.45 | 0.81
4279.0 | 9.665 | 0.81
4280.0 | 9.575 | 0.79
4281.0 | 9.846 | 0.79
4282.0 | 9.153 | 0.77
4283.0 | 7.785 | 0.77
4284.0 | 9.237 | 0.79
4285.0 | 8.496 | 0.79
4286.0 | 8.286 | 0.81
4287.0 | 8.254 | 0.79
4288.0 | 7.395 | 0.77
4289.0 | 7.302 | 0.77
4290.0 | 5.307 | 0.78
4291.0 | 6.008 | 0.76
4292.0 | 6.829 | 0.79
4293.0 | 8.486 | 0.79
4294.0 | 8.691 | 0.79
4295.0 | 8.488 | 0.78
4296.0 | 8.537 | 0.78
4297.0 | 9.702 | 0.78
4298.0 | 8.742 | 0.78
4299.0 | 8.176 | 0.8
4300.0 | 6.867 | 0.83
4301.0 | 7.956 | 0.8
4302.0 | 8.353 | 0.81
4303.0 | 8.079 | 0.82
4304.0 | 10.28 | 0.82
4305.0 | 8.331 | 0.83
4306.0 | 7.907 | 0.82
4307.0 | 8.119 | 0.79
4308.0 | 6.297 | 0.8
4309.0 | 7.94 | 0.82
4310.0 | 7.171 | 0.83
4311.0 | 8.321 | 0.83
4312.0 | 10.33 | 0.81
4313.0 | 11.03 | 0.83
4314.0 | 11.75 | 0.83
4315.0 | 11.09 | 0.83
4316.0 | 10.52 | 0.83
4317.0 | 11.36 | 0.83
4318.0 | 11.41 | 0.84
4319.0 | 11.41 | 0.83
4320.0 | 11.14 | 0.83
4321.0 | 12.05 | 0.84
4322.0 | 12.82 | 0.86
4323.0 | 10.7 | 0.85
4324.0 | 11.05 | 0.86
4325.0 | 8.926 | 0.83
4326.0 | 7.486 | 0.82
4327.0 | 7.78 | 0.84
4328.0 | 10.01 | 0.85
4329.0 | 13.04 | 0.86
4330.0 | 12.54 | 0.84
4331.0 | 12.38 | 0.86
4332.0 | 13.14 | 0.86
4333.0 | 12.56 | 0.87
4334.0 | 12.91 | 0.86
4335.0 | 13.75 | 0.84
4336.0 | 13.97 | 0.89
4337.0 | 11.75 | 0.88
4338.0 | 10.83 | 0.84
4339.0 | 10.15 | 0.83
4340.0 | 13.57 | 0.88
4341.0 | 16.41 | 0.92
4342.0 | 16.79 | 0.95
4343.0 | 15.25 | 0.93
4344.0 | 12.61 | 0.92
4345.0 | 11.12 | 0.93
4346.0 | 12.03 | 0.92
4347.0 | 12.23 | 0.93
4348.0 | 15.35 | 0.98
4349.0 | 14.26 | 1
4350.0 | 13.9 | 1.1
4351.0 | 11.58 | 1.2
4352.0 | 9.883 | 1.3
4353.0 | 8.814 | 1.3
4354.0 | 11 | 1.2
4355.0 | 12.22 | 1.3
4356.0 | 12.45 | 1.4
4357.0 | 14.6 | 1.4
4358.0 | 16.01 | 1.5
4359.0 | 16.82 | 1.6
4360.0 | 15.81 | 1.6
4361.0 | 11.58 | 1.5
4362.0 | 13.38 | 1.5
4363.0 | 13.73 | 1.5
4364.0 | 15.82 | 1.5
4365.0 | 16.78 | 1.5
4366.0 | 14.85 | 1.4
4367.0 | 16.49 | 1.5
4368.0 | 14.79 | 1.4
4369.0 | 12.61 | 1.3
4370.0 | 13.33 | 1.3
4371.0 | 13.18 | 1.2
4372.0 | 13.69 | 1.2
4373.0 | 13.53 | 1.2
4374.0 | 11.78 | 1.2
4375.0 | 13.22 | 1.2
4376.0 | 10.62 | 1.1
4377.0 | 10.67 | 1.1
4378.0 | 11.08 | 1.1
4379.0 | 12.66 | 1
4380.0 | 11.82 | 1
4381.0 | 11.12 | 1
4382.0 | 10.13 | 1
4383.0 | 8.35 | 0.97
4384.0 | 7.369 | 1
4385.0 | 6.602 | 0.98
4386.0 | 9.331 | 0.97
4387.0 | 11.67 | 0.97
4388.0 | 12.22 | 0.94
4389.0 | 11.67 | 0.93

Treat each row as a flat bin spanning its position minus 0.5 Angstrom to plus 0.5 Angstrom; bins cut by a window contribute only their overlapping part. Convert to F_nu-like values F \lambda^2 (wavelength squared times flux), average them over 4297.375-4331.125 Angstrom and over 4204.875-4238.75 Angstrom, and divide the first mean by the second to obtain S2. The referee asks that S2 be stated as 1.6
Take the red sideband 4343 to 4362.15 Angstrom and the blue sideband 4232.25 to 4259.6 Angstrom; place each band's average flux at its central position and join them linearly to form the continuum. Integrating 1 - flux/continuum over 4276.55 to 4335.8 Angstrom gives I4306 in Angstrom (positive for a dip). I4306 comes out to 6.08 Angstrom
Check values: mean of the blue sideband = 7.2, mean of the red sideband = 13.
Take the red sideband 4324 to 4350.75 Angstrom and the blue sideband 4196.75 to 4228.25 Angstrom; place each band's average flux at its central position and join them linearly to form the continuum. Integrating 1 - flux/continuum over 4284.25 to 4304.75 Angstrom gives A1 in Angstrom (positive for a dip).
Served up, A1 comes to 5.0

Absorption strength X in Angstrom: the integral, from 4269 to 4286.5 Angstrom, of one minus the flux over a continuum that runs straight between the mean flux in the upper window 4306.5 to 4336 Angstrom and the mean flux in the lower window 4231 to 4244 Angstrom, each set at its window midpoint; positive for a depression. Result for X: 1.8 Angstrom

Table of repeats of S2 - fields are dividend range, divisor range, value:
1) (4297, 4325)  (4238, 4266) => 1.26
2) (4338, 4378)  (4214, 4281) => 2.05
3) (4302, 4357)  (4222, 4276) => 1.77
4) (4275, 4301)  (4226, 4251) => 1.30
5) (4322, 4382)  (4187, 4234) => 1.93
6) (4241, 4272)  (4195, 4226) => 1.08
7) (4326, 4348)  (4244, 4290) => 1.66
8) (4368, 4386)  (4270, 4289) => 1.55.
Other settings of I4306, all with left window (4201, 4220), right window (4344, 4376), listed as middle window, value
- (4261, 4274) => 2.67 Angstrom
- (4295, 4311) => 4.59 Angstrom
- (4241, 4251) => 1.22 Angstrom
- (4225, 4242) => 7.74 Angstrom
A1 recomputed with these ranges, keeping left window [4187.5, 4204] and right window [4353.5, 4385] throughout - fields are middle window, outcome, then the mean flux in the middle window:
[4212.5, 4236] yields 9.3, 5.39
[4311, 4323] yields 0.3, 11.2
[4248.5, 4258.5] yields 2.9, 6.93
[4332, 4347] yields -1.3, 13.1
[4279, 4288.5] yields 1.6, 8.72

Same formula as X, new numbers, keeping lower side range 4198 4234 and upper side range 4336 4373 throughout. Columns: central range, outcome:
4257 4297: 6.9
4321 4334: 1.1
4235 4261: 2.3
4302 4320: 2.9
